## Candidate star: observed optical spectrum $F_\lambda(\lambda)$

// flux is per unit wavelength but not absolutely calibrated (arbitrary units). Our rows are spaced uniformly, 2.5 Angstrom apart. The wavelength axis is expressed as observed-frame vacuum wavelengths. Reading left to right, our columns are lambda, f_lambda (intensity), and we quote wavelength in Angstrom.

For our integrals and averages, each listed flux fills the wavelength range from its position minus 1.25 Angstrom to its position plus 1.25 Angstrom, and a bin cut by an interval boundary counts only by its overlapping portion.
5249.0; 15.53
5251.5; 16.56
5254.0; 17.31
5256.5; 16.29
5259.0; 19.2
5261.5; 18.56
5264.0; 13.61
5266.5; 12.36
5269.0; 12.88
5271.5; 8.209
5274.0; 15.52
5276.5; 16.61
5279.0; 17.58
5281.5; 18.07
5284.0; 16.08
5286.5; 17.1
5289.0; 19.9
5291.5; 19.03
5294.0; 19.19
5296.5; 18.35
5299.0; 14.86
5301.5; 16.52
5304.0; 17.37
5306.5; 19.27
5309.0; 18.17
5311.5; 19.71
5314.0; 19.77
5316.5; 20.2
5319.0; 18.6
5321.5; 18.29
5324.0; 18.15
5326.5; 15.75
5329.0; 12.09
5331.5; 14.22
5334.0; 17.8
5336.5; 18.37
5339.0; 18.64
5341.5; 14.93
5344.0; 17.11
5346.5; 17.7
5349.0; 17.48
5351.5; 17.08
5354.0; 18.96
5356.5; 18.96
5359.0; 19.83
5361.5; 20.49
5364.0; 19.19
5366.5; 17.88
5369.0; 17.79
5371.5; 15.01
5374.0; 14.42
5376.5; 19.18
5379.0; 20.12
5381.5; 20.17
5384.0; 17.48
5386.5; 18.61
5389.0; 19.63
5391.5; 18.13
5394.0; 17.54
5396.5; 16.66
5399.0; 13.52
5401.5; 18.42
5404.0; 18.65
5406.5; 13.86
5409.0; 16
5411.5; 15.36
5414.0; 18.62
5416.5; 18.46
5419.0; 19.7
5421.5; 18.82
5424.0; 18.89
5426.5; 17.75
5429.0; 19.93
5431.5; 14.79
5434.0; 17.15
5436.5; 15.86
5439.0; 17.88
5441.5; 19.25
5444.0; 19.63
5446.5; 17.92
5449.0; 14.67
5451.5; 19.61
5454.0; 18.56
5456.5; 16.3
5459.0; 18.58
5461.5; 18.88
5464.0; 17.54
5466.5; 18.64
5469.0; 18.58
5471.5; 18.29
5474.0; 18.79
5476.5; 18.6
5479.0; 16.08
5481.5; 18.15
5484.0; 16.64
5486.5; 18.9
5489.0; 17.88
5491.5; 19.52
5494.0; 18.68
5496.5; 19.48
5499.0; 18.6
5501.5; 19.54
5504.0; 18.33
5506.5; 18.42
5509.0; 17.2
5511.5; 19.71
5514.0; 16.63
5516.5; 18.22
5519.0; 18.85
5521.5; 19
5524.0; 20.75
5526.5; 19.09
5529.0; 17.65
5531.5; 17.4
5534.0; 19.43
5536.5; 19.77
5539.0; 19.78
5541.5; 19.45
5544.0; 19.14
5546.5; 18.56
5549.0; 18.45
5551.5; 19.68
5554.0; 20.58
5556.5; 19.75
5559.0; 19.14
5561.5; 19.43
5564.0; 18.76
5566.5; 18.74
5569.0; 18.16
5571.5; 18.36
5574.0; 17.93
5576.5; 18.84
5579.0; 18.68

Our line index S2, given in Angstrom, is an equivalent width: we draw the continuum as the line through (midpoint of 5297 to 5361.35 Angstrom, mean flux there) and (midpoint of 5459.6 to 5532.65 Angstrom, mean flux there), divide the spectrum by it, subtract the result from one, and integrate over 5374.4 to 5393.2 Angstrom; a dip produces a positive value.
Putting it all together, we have -0.94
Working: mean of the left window 17.7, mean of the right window 18.4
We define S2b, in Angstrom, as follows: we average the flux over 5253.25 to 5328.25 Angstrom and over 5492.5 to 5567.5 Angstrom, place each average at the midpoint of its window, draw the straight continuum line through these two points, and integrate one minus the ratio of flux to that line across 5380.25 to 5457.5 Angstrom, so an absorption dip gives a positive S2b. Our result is 1.6 Angstrom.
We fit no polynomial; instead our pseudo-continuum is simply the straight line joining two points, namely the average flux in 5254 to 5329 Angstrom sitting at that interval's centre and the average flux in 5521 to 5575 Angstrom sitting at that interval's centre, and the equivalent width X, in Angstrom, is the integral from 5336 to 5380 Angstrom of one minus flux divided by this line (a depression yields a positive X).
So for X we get -1.01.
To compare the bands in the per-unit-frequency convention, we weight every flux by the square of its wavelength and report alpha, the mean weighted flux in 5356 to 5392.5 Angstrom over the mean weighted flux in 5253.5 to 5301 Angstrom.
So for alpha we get 1.2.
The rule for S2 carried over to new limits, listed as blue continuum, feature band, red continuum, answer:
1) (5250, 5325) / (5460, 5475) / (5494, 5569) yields 0.0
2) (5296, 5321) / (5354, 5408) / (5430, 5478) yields 0.5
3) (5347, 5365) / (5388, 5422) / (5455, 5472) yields 2.1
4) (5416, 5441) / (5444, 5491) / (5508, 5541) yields 0.7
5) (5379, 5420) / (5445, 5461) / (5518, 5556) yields 0.5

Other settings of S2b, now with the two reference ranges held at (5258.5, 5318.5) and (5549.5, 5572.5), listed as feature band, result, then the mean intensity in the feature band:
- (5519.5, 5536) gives 0.0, 18.9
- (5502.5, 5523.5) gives 0.4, 18.4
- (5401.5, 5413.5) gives 1.0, 16.4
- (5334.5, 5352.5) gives 0.1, 17.4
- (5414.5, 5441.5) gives 0.1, 18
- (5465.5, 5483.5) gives 0.4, 18.1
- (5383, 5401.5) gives 0.4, 17.4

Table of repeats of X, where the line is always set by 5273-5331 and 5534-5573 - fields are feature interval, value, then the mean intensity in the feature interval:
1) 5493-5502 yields -0.1 Angstrom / 19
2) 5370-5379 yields 0.6 Angstrom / 16.8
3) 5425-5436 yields 0.6 Angstrom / 17.3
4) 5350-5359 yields -0.3 Angstrom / 18.5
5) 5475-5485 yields 0.7 Angstrom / 17.4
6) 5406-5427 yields 0.8 Angstrom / 17.6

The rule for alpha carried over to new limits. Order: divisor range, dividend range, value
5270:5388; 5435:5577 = 1.13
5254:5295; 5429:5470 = 1.17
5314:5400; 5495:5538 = 1.12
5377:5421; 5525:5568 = 1.14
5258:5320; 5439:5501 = 1.14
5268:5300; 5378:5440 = 1.12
